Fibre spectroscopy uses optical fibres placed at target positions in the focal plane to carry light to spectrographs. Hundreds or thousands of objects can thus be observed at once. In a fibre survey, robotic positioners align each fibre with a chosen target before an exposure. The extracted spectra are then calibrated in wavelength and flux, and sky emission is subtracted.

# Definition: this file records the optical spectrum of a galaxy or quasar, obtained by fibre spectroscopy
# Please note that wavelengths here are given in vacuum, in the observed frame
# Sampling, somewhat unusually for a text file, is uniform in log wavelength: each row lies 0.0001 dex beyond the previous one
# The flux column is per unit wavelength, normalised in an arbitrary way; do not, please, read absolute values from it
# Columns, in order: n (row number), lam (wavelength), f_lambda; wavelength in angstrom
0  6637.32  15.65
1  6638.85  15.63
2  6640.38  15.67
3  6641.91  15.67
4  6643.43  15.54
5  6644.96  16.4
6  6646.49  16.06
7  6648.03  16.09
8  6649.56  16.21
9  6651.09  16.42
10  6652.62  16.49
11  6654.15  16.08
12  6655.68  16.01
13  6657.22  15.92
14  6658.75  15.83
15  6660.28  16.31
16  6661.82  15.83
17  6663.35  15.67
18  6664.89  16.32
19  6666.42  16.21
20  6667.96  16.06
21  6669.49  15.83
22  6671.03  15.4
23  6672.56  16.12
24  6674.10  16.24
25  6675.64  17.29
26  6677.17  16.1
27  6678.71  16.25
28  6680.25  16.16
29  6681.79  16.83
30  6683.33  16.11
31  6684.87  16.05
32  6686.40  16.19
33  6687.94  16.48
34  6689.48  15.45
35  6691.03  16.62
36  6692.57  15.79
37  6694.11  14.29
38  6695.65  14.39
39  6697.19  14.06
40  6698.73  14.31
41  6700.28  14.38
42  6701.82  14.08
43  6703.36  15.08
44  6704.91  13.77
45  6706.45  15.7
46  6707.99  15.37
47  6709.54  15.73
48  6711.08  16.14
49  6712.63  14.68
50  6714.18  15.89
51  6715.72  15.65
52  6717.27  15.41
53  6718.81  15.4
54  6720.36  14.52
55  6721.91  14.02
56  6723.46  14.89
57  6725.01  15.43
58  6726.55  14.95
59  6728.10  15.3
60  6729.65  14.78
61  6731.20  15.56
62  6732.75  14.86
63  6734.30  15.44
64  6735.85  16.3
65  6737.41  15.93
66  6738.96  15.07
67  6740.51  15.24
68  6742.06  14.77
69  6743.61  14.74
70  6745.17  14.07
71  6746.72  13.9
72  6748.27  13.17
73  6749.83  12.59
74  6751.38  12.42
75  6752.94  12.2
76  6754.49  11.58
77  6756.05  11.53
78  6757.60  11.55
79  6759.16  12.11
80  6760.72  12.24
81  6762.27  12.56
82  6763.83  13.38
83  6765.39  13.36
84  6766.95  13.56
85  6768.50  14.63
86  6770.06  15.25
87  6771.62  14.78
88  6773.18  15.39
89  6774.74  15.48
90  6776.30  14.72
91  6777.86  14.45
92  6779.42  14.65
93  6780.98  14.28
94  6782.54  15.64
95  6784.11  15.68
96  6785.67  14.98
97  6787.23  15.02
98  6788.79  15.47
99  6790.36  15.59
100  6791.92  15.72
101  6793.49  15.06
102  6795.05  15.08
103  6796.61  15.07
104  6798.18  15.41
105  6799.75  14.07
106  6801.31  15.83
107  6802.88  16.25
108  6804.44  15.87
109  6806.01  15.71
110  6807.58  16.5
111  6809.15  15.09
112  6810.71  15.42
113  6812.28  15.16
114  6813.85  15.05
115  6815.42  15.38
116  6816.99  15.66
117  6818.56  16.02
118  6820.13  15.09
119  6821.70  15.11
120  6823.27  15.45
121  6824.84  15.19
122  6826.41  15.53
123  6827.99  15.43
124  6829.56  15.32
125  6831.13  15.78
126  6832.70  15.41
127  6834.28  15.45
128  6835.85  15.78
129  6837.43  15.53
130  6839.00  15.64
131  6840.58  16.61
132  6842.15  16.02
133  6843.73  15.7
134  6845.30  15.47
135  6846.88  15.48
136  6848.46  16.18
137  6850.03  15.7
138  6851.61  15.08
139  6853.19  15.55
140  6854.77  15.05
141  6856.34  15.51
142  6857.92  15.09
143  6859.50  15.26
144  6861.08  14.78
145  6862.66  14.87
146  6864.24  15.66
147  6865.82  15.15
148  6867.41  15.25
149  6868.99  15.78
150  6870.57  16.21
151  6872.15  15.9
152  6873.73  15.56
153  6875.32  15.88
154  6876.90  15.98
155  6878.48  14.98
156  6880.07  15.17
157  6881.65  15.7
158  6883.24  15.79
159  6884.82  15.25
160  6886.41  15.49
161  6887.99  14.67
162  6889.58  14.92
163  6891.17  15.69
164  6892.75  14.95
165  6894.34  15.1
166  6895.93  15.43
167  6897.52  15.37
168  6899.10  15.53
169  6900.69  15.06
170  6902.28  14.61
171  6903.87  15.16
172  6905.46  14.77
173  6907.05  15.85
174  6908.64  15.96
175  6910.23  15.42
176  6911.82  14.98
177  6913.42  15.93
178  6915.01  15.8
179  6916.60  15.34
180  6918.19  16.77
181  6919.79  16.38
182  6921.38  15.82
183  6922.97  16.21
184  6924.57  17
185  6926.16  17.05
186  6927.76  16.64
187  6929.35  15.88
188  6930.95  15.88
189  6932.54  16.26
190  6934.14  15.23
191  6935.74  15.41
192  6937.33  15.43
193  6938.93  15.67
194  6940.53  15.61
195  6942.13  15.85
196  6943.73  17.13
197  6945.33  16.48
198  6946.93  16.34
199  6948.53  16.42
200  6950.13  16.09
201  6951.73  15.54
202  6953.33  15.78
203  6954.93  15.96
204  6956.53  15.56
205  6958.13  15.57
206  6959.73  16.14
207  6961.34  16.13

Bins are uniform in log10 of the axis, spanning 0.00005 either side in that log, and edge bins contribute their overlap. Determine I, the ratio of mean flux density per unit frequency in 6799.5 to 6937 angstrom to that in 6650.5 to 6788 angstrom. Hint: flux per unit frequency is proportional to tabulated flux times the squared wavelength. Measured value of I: 1.1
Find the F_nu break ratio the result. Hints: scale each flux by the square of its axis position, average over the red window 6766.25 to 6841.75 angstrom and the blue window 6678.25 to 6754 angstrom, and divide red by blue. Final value 1.05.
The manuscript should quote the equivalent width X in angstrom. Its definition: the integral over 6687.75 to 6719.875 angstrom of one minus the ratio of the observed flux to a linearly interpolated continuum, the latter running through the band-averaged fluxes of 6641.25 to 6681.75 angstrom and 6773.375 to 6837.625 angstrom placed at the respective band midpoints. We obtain 1.50 angstrom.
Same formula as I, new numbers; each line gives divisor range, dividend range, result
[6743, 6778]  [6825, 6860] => 1.19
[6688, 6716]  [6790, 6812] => 1.05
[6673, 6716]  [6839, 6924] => 1.05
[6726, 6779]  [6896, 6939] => 1.18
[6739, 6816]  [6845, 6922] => 1.10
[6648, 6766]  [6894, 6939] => 1.11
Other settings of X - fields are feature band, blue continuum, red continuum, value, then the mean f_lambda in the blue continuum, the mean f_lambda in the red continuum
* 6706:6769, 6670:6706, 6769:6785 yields 4.0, 15.5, 15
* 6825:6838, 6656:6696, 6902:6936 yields 0.3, 16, 15.9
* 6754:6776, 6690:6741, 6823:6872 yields 2.6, 15.1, 15.5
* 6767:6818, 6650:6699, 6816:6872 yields 1.3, 15.9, 15.5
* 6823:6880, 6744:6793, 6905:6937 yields -1.9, 13.9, 15.9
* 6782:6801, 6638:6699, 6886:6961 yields 0.7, 15.9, 15.8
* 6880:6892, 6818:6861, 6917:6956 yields 0.3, 15.5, 16.1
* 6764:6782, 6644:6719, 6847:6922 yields 1.2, 15.7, 15.5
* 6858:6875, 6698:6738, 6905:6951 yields 0.3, 15.1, 16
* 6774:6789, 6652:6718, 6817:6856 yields 0.6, 15.7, 15.6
